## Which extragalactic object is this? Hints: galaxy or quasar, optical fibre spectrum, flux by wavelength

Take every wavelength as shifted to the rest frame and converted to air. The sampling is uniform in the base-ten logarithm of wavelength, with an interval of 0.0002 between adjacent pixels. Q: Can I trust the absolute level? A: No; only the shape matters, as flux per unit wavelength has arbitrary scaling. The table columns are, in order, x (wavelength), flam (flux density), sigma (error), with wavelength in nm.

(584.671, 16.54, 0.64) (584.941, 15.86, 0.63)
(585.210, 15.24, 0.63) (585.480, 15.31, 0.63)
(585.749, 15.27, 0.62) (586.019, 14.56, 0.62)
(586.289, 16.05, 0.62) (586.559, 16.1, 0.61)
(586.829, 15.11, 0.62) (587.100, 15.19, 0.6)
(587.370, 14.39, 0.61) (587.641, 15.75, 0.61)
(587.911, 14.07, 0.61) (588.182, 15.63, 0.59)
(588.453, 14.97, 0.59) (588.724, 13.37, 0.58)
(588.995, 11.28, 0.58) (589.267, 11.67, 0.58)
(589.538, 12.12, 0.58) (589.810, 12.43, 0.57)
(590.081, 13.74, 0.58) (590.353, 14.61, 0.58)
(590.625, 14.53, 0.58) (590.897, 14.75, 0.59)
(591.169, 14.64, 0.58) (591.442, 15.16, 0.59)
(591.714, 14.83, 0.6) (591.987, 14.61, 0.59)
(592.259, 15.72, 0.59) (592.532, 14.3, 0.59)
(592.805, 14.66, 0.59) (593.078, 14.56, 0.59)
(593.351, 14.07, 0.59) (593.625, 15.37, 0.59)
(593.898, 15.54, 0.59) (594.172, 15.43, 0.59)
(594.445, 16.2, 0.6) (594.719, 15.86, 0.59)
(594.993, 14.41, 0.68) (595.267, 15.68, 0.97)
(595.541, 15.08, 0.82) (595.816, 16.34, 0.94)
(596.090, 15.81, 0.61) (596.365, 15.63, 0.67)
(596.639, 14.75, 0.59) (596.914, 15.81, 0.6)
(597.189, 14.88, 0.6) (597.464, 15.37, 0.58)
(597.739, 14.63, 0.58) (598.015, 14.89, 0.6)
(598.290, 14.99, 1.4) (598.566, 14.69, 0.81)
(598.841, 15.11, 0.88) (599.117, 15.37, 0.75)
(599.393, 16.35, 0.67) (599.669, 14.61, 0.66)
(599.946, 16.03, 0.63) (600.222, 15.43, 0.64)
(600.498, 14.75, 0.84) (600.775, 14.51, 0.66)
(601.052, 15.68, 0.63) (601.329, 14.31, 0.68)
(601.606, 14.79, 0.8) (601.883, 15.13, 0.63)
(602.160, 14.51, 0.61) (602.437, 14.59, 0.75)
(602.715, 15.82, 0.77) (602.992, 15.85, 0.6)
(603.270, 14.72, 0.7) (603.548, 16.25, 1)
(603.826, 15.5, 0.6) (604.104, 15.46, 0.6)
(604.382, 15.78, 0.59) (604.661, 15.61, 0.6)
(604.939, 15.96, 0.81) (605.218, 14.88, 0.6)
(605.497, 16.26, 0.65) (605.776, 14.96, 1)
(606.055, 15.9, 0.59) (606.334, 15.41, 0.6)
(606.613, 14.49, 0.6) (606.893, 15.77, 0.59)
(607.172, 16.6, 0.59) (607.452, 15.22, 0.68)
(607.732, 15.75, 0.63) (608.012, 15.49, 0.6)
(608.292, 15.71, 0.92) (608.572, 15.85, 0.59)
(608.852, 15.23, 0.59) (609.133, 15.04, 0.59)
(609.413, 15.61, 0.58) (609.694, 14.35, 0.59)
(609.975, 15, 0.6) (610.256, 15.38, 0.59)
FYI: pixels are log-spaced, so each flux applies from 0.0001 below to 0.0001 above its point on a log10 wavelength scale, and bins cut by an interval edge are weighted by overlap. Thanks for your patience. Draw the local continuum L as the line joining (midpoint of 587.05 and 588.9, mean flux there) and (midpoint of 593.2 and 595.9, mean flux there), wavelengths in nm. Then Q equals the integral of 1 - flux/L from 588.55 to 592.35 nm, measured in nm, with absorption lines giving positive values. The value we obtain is 0.29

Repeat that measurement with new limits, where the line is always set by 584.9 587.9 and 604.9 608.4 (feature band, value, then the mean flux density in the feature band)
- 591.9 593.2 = 0.05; 14.8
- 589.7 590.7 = 0.10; 13.8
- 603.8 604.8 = 0.00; 15.6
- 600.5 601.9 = 0.06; 14.8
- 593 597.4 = 0.01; 15.4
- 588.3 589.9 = 0.28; 12.7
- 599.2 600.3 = -0.01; 15.6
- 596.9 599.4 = 0.05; 15.1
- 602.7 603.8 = -0.01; 15.6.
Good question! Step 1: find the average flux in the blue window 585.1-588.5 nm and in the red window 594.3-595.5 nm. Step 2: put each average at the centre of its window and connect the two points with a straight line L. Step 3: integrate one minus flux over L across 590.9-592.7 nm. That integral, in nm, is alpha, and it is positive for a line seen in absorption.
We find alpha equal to 0.062 nm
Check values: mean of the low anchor 15.2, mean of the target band 14.9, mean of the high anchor 15.5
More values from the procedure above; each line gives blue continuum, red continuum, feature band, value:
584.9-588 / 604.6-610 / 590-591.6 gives 0.072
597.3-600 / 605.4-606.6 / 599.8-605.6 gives 0.012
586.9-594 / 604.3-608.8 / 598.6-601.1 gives -0.036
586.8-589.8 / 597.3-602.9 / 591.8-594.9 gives -0.157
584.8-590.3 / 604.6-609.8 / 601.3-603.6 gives 0.018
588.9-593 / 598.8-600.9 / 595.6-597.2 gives -0.086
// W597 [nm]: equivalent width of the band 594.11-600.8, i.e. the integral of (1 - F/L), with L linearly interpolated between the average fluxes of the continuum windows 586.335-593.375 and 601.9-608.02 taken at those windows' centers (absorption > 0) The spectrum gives -0.18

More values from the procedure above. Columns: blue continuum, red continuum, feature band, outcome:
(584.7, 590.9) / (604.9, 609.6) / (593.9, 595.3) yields -0.06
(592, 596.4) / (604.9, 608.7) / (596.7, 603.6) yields 0.12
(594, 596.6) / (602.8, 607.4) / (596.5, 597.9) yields 0.04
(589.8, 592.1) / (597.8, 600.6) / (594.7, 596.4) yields -0.07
